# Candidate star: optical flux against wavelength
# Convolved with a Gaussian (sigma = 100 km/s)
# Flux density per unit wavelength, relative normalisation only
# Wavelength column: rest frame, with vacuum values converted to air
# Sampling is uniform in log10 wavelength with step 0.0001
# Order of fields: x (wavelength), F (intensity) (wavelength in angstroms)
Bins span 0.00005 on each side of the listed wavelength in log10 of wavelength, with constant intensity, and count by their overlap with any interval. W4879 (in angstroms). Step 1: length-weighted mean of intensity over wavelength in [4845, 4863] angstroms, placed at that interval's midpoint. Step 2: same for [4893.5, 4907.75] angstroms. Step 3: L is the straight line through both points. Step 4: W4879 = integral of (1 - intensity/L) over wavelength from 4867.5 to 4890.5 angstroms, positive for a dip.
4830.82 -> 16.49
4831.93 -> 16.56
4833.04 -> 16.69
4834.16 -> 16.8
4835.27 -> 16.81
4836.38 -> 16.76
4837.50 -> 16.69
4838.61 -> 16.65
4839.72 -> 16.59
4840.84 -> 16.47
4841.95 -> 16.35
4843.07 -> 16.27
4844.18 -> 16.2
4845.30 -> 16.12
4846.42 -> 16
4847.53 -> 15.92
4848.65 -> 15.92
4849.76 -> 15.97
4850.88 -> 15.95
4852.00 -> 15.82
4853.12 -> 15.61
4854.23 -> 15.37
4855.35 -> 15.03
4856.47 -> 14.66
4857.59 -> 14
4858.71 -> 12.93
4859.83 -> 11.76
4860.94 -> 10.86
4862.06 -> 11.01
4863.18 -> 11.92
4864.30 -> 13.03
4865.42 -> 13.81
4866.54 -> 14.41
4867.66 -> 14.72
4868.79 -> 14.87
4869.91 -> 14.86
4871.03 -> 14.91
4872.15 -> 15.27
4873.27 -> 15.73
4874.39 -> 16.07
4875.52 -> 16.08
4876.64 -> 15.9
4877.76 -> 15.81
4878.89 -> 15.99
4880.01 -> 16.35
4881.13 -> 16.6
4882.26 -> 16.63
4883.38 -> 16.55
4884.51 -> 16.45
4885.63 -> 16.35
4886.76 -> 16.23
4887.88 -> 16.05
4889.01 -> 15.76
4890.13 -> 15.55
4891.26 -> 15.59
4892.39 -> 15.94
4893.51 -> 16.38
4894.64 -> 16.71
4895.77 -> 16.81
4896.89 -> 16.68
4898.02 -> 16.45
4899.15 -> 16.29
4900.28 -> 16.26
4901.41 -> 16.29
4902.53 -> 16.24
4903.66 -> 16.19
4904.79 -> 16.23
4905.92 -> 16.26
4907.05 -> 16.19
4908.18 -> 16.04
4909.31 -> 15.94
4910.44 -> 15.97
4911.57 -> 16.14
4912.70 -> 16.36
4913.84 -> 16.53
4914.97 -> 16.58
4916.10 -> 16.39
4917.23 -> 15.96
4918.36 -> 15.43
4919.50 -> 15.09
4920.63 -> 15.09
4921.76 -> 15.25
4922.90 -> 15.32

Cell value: -0.5 angstroms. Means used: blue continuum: 14.5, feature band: 15.9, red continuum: 16.4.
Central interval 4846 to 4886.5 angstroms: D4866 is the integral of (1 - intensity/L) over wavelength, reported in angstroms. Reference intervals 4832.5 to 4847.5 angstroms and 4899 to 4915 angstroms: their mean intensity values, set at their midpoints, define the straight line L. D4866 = 3.43 angstroms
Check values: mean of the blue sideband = 16.5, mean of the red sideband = 16.2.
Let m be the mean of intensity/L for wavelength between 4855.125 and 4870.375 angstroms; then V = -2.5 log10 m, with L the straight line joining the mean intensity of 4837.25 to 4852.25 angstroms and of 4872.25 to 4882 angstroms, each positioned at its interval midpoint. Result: 0.203 mag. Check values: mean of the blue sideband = 16.2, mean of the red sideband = 16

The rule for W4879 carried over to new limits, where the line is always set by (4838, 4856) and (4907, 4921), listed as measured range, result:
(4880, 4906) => -0.48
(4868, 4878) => 0.33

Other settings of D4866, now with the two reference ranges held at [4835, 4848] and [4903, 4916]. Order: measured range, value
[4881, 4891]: 0.05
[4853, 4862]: 1.56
